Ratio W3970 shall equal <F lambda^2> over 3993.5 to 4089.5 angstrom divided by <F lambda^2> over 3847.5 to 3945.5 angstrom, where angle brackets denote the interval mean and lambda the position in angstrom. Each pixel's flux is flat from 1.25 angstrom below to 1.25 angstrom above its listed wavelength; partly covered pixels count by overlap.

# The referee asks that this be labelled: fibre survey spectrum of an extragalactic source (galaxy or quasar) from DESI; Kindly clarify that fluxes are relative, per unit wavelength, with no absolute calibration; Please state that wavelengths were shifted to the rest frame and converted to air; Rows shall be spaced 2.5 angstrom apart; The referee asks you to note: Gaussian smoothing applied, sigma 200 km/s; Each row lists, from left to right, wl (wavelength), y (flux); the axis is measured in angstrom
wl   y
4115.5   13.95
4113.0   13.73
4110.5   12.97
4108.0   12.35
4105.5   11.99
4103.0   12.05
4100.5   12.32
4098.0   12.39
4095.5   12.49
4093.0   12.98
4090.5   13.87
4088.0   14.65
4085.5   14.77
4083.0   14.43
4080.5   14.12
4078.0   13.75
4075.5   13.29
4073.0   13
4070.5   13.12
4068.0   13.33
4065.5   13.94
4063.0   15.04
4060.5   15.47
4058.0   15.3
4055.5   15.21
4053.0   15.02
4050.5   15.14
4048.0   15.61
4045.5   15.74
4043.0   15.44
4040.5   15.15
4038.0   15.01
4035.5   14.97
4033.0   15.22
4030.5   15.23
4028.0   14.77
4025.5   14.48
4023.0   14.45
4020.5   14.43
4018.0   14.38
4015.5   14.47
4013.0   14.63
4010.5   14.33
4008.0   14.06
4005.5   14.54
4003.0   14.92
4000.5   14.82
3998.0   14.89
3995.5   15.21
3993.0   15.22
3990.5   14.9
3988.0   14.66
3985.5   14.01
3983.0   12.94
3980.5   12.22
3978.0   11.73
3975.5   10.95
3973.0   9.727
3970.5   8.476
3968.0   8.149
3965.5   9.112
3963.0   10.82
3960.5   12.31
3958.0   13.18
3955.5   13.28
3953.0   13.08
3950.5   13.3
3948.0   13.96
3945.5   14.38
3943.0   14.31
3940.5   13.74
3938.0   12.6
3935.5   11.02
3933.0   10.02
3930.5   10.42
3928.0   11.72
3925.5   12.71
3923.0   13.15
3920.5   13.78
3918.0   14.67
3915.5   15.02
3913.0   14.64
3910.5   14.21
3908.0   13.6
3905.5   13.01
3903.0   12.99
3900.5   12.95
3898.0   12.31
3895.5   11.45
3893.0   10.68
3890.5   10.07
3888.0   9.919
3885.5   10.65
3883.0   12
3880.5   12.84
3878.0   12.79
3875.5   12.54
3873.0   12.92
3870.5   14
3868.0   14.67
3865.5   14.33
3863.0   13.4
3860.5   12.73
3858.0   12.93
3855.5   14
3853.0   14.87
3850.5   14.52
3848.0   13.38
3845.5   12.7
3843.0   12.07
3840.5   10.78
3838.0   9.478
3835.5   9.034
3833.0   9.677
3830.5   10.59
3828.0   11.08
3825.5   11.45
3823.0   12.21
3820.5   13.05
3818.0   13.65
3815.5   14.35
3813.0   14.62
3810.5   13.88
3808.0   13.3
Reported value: 1.22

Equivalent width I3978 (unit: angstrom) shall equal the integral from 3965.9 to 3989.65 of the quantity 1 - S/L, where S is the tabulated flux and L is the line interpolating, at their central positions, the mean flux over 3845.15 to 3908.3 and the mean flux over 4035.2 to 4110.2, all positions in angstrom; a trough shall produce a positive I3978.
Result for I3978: 3.6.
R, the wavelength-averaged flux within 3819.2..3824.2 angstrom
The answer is 12.6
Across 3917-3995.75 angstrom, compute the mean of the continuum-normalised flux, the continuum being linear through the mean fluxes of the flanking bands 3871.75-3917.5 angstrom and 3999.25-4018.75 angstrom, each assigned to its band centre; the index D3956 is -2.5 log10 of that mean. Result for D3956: 0.09 mag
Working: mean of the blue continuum 12.5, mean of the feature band 12.5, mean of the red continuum 14.5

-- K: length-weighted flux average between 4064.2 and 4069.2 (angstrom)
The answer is 13.7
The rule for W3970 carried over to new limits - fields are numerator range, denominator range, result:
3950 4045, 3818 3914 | 1.17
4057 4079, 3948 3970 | 1.27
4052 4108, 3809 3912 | 1.22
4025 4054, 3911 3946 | 1.23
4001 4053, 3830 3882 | 1.28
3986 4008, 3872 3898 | 1.35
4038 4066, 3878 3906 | 1.41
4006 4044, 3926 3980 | 1.30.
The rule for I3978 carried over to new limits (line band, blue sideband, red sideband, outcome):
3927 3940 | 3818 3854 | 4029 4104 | 1.6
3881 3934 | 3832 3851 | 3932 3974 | -3.3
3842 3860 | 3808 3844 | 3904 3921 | -1.3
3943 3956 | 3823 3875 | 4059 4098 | -0.6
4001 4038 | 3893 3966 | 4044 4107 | -3.1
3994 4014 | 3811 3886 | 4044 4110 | -1.8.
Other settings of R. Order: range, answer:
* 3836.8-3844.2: 10.8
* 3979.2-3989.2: 13.4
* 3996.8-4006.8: 14.8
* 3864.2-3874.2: 14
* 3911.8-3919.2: 14.8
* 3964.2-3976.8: 9.3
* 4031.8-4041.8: 15.1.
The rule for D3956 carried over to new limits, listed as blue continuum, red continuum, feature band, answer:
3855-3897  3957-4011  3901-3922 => -0.115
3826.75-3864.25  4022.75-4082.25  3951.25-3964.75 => 0.088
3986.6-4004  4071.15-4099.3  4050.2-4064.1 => -0.088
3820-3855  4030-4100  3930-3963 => 0.027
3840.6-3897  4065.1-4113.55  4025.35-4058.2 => -0.158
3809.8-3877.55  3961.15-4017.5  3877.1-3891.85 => 0.129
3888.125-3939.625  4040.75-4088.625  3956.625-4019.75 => 0.044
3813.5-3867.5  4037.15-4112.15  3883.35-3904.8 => 0.122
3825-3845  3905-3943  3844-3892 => -0.131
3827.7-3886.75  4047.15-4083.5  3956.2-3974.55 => 0.283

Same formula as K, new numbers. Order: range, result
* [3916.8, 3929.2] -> 13.2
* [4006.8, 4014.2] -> 14.3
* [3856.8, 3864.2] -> 13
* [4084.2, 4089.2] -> 14.7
